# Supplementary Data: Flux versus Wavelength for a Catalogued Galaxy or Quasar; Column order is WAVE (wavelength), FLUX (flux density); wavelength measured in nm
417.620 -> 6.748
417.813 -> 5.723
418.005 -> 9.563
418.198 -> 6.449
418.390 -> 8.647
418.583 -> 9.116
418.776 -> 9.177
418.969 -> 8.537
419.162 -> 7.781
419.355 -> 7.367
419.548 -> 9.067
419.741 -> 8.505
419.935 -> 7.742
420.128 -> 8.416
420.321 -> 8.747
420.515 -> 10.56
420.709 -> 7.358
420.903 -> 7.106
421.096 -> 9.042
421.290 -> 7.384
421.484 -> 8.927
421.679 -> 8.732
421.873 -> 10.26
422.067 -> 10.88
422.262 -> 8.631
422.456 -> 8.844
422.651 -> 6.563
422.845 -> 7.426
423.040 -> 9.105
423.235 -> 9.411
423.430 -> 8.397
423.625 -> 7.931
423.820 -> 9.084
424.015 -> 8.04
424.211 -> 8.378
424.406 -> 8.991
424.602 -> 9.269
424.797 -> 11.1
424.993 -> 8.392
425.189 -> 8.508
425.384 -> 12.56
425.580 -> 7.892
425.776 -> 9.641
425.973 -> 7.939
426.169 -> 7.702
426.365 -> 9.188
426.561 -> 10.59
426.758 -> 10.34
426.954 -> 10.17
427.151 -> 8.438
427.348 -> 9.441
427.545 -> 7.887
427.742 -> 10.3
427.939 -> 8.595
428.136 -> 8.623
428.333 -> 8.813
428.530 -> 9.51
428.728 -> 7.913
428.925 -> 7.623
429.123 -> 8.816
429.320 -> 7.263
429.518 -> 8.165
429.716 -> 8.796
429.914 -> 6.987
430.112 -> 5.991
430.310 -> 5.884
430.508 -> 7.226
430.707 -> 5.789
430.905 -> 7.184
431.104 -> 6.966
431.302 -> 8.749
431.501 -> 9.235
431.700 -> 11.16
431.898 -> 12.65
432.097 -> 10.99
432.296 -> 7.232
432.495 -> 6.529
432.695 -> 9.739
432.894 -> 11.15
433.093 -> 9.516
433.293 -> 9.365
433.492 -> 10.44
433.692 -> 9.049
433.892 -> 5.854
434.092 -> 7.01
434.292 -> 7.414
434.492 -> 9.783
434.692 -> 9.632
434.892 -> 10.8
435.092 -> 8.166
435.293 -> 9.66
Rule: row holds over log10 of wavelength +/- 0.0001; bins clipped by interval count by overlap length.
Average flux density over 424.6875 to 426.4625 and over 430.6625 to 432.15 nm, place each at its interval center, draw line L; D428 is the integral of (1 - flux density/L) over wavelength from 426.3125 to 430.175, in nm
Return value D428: 0.21 nm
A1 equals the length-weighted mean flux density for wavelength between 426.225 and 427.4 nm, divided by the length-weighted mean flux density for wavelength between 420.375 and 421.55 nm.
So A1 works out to 1.15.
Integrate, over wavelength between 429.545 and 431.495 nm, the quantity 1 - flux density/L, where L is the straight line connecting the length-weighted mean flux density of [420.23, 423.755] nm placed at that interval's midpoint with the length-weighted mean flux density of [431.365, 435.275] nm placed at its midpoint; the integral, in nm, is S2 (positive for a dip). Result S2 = 0.40 nm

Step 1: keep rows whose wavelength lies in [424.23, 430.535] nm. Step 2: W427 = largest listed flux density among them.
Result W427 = 12.56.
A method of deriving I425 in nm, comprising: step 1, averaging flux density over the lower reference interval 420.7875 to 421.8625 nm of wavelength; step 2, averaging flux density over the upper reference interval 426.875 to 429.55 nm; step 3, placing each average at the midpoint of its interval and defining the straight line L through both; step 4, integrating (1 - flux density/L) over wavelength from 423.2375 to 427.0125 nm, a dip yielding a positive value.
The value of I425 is -0.27 nm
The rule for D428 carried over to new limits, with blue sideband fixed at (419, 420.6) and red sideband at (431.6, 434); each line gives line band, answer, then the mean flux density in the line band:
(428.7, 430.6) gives 0.37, 7.45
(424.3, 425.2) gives -0.04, 9.31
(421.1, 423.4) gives -0.01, 8.74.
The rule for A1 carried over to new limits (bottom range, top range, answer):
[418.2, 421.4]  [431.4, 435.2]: 1.11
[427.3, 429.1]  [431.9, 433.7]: 1.09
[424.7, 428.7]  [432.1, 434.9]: 0.95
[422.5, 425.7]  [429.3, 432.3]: 0.93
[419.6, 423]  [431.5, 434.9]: 1.08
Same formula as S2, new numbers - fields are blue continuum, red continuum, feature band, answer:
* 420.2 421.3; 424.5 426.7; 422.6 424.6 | 0.13 nm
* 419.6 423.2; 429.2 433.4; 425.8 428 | -0.18 nm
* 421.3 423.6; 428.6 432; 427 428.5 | -0.12 nm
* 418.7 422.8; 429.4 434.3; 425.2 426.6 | -0.13 nm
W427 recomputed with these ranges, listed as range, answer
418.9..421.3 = 10.56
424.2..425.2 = 11.1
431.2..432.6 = 12.65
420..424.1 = 10.88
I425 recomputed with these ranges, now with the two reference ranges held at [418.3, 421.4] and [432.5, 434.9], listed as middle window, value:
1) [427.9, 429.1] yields 0.03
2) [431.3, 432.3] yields -0.17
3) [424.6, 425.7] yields -0.13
